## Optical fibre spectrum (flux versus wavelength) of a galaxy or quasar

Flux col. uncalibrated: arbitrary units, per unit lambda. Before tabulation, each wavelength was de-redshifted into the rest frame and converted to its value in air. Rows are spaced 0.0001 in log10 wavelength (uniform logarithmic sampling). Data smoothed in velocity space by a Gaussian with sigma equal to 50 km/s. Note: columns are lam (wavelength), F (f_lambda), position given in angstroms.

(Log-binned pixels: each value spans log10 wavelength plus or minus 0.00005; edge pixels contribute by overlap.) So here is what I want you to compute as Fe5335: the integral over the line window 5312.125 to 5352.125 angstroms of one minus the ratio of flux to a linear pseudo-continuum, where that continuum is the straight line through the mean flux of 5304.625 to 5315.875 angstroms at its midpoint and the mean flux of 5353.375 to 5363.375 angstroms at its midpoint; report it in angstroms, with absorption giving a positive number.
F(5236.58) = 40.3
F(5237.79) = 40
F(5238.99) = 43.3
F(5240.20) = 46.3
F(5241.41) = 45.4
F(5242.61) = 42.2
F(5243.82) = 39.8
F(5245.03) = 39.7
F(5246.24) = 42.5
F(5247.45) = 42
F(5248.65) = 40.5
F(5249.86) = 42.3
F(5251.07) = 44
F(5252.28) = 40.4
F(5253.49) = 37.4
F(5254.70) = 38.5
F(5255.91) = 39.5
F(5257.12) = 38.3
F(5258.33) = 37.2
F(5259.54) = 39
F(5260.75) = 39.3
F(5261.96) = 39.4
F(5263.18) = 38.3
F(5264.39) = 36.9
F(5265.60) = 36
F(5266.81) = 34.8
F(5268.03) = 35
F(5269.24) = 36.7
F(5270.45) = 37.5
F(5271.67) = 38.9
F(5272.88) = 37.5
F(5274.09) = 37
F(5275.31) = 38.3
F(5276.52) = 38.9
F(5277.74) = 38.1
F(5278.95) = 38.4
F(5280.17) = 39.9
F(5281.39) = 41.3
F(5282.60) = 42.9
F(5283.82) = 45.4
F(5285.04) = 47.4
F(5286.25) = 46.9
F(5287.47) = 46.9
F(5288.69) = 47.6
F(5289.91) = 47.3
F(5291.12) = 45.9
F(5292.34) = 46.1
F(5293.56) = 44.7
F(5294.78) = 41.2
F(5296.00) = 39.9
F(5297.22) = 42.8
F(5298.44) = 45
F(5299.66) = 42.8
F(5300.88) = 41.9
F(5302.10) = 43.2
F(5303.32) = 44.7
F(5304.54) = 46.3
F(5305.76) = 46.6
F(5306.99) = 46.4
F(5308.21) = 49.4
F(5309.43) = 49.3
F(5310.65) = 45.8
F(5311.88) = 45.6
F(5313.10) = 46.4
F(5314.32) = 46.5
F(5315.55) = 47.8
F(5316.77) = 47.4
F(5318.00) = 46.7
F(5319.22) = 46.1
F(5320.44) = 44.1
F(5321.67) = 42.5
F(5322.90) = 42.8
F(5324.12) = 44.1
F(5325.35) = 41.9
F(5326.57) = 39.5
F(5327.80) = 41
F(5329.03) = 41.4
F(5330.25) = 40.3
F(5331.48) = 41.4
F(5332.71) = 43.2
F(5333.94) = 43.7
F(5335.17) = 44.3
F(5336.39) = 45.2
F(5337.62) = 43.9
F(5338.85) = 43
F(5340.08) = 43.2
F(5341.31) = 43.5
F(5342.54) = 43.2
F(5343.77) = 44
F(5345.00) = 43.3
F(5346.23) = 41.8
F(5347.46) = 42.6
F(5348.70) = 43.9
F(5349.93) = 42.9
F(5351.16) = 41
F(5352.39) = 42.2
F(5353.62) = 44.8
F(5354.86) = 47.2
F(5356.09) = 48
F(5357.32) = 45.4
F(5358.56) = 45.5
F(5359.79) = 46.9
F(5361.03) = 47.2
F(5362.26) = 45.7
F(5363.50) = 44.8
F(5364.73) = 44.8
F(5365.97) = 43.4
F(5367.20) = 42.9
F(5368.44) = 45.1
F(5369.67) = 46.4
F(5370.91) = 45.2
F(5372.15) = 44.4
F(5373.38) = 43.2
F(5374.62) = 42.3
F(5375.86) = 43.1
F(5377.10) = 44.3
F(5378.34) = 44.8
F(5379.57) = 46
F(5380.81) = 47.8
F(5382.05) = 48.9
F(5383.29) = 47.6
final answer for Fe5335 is 2.7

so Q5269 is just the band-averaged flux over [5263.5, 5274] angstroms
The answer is 36.8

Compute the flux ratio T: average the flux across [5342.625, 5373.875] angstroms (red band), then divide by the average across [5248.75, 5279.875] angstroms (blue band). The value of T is 1.2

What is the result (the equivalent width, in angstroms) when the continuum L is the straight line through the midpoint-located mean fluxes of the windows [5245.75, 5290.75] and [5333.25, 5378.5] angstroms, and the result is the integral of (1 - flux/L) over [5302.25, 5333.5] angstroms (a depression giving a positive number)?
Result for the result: -1.6 angstroms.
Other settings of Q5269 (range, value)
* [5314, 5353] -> 43.4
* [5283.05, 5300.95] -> 44.8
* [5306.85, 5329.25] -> 45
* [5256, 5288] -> 39.5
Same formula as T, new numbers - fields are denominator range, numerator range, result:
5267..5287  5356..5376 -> 1.12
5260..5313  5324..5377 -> 1.04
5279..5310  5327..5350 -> 0.96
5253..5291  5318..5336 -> 1.07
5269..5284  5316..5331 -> 1.10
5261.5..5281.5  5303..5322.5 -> 1.23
